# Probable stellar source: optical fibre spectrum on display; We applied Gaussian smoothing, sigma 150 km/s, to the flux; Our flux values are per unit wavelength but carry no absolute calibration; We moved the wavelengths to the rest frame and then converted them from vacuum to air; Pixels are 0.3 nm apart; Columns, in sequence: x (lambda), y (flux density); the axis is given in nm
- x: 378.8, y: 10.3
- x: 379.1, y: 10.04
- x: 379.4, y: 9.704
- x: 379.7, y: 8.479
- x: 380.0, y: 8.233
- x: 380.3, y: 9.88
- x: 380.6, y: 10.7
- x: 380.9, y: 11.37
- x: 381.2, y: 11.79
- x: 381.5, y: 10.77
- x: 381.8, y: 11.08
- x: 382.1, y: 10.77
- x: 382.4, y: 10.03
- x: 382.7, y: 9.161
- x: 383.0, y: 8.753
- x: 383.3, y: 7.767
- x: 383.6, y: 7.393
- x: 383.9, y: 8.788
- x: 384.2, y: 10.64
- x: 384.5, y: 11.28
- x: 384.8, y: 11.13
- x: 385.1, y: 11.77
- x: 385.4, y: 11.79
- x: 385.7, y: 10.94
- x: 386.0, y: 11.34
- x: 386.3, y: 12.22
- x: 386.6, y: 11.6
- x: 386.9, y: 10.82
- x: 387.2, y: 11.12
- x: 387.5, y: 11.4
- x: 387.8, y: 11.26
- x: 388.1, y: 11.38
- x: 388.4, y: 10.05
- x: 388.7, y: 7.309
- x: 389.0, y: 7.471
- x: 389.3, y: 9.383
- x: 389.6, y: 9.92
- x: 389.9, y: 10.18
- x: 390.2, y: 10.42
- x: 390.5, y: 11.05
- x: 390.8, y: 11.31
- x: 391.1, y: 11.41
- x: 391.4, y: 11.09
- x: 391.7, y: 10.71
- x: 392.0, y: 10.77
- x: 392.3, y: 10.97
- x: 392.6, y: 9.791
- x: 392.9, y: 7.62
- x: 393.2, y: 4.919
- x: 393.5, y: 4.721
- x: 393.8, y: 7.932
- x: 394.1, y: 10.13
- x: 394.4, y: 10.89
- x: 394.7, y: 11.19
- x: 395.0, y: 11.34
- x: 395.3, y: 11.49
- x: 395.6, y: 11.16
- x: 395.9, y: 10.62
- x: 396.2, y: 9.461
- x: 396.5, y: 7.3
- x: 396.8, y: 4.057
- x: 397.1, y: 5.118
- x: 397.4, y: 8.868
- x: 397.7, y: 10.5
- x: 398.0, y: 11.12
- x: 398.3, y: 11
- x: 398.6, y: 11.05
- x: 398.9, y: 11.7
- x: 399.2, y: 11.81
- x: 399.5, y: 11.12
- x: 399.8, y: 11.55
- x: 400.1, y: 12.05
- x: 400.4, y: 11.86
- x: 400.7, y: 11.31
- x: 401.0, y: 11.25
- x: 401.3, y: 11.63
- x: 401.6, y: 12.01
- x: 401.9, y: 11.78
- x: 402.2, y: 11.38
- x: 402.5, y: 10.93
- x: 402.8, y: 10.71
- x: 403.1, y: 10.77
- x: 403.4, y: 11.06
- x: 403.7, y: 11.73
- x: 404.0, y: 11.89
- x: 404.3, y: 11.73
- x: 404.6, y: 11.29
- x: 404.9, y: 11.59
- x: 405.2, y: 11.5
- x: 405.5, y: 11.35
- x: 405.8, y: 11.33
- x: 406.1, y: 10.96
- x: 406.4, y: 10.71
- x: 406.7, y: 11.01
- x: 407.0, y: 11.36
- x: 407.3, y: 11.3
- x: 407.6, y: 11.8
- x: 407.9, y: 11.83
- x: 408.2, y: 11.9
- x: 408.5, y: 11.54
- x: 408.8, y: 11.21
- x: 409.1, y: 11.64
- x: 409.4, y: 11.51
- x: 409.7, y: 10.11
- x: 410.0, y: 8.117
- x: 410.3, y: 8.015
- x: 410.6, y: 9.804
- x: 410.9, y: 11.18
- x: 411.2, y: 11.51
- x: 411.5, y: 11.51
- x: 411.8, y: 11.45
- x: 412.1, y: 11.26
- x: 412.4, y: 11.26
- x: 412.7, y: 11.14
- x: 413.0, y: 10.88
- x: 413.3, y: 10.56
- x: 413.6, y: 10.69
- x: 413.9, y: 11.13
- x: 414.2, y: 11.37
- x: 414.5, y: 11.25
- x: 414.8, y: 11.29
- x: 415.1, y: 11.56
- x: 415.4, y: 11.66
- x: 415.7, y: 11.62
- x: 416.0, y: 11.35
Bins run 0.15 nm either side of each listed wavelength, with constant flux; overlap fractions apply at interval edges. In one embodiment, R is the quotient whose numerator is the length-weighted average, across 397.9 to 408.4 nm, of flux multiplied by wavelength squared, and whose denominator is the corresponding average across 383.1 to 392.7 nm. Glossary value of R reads 1.18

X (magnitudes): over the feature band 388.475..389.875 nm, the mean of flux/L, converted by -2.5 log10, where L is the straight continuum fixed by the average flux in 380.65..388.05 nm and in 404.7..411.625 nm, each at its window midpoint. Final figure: 0.22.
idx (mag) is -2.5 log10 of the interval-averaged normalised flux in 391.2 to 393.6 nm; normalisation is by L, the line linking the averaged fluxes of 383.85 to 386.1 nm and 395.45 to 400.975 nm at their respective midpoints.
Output 0.18 mag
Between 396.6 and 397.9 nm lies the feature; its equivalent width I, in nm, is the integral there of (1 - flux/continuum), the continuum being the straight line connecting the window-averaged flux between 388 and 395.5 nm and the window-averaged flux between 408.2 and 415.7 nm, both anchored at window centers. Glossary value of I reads 0.358 nm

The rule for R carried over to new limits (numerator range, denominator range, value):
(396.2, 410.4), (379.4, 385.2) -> 1.21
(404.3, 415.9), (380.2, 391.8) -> 1.20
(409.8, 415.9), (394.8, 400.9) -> 1.14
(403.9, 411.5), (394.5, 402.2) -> 1.10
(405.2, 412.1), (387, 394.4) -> 1.24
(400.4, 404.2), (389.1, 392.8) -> 1.15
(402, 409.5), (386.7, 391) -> 1.21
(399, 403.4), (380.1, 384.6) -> 1.26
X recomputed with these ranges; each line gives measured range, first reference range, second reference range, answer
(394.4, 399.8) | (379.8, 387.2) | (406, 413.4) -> 0.072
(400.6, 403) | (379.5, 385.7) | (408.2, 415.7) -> -0.071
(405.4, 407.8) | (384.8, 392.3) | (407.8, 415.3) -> -0.033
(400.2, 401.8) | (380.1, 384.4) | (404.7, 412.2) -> -0.090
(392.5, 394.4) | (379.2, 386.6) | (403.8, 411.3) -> 0.344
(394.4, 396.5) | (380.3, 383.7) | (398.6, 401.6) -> 0.055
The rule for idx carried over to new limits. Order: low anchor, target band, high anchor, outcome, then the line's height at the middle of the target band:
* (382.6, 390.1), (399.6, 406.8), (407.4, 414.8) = -0.07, 10.7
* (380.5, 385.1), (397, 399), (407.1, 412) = 0.06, 10.6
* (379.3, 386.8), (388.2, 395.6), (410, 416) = 0.08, 10.5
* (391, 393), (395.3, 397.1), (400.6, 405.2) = 0.26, 10.8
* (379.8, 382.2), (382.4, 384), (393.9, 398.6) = 0.22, 10.4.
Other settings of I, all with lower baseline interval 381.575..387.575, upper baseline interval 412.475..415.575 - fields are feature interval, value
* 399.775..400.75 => -0.08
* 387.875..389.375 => 0.19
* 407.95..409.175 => -0.06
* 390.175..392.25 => -0.07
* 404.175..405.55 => -0.07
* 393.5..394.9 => 0.16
